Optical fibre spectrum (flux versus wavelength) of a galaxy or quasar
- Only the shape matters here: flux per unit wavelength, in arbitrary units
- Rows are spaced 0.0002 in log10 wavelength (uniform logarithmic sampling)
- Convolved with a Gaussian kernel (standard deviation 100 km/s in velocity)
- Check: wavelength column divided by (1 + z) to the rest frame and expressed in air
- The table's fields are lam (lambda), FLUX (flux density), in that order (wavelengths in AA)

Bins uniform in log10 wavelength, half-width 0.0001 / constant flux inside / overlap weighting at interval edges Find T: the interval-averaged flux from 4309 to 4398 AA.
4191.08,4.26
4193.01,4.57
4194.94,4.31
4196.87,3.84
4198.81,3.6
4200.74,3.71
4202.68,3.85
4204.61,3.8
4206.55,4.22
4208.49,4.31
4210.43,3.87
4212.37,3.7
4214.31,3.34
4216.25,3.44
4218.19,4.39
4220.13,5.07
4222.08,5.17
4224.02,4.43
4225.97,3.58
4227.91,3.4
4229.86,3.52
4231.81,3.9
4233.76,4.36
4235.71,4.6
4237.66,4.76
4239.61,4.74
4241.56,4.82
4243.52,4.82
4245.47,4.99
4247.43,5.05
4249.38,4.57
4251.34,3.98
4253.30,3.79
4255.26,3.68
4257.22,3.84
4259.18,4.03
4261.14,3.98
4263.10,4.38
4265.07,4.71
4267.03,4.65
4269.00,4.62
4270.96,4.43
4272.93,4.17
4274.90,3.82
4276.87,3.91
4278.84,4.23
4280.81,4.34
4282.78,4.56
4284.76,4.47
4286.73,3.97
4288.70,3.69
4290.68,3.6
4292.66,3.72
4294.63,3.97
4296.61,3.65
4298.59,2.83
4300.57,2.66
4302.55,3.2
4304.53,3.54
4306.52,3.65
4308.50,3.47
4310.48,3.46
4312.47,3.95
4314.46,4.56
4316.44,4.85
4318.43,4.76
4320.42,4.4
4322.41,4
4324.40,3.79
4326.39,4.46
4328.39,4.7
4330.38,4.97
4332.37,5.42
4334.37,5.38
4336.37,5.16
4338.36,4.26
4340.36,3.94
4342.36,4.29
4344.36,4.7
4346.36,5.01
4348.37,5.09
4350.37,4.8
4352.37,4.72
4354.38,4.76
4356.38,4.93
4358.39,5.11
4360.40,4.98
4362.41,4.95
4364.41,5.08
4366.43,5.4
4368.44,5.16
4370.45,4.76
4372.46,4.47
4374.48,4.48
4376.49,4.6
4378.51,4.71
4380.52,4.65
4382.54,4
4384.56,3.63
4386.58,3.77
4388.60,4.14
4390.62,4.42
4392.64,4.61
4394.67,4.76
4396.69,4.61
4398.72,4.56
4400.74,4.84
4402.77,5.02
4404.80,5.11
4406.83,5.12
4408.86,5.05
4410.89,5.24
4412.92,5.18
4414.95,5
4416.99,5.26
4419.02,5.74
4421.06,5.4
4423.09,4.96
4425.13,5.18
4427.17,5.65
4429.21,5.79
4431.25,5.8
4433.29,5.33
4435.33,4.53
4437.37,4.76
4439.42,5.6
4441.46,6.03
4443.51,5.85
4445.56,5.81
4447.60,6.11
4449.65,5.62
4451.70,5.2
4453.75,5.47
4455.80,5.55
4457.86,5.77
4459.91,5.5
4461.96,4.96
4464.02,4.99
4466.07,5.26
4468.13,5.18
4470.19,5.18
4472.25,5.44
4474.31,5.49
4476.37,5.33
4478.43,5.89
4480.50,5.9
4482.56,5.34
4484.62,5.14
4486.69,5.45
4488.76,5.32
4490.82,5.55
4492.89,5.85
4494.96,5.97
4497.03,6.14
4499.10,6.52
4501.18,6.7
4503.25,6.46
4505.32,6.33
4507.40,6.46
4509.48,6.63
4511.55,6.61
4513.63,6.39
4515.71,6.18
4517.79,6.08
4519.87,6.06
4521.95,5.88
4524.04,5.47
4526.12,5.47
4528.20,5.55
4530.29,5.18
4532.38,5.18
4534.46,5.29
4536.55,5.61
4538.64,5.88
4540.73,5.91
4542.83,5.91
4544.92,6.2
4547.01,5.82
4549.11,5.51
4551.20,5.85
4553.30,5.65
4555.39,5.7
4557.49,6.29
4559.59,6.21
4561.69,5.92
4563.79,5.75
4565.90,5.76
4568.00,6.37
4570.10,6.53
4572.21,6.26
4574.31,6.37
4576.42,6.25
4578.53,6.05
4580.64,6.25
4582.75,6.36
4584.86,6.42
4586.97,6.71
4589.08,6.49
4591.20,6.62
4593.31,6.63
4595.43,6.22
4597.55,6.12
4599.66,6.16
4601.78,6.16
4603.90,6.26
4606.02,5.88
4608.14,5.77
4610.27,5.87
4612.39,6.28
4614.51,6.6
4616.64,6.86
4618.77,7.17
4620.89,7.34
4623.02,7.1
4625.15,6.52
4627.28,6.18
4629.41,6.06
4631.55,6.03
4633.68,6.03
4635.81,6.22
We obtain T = 4.6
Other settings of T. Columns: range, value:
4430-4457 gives 5.52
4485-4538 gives 5.92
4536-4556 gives 5.81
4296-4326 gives 3.8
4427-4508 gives 5.63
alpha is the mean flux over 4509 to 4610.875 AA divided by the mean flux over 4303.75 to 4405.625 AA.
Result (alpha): 1.3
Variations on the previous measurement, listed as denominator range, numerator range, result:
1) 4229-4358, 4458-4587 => 1.37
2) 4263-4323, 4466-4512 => 1.46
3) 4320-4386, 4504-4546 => 1.26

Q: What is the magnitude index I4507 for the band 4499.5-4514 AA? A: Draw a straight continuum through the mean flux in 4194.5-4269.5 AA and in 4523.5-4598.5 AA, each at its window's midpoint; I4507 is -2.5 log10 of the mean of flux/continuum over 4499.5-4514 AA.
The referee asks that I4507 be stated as -0.15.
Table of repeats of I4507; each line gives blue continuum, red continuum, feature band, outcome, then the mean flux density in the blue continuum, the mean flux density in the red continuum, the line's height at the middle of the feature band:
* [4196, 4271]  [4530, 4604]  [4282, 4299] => 0.17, 4.2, 6.06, 4.52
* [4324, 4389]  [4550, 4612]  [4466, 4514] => -0.05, 4.69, 6.17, 5.57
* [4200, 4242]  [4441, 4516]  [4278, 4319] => 0.20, 4.13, 5.77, 4.62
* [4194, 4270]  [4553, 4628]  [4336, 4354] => 0.05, 4.2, 6.32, 4.87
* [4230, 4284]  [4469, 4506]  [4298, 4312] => 0.37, 4.35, 5.77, 4.64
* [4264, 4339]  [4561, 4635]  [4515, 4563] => 0.02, 4.16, 6.33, 5.89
